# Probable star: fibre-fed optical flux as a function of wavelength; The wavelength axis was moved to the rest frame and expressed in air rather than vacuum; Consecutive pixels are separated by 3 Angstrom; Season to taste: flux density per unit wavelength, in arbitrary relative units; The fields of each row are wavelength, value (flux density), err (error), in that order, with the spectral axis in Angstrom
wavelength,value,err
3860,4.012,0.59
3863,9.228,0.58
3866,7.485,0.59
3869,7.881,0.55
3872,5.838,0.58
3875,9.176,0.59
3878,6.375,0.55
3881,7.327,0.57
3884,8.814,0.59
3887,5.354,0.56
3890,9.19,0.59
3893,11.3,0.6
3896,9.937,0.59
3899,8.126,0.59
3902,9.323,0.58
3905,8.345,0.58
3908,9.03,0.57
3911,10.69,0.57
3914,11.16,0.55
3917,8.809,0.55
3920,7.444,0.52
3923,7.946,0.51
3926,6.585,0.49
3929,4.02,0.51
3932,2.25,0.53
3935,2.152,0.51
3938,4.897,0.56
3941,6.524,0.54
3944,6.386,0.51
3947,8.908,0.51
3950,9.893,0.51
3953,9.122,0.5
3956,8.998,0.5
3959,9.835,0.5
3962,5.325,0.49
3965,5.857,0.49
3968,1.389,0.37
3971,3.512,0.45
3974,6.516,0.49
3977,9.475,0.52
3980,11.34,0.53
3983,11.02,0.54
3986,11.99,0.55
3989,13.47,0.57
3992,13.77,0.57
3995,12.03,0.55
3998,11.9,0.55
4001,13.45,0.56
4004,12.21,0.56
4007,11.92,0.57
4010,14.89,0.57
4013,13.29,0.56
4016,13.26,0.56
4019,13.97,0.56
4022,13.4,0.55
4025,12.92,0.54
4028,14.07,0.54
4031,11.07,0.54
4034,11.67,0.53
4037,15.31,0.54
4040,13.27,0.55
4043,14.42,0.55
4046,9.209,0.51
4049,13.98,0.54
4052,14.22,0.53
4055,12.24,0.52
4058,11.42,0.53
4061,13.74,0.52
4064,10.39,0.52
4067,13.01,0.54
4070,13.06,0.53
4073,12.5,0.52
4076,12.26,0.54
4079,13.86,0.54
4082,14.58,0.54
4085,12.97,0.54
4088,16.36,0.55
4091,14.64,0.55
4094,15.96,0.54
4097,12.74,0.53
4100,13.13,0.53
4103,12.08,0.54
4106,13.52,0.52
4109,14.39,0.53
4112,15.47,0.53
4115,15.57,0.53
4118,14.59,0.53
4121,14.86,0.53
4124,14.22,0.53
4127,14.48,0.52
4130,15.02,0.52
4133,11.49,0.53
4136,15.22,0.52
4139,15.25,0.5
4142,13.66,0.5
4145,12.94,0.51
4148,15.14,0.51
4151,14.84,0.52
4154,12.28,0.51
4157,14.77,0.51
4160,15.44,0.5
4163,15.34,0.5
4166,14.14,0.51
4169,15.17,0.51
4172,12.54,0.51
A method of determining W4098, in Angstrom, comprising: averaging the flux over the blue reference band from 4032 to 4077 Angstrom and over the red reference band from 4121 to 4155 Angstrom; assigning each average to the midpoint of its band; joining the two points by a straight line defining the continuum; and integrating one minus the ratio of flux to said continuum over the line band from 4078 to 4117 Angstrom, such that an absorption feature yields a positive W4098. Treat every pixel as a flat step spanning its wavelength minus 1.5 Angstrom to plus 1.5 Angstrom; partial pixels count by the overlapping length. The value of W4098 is -2.4 Angstrom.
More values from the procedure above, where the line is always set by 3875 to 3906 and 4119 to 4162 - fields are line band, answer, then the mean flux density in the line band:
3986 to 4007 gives -3.4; 12.7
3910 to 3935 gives 5.9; 6.98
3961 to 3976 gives 8.2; 4.66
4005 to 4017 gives -2.2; 13.3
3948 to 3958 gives 0.6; 9.34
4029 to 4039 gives -0.8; 12.8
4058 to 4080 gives 0.1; 12.6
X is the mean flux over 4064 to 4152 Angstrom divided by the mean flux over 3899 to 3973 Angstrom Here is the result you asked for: 1.99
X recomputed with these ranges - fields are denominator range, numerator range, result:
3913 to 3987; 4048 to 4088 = 1.81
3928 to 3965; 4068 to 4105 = 2.09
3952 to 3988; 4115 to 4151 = 1.81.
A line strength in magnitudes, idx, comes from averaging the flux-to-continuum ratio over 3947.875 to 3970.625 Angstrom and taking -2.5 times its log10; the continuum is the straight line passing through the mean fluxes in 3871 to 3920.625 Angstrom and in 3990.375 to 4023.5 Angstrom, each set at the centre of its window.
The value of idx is 0.489 mag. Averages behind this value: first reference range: 8.65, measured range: 7.07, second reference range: 13.1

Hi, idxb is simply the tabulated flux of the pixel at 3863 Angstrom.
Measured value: 9.228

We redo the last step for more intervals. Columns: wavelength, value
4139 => 15.25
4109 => 14.39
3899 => 8.126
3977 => 9.475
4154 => 12.28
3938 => 4.897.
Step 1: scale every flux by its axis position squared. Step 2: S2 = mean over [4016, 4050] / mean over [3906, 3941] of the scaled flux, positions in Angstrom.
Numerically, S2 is 2.02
